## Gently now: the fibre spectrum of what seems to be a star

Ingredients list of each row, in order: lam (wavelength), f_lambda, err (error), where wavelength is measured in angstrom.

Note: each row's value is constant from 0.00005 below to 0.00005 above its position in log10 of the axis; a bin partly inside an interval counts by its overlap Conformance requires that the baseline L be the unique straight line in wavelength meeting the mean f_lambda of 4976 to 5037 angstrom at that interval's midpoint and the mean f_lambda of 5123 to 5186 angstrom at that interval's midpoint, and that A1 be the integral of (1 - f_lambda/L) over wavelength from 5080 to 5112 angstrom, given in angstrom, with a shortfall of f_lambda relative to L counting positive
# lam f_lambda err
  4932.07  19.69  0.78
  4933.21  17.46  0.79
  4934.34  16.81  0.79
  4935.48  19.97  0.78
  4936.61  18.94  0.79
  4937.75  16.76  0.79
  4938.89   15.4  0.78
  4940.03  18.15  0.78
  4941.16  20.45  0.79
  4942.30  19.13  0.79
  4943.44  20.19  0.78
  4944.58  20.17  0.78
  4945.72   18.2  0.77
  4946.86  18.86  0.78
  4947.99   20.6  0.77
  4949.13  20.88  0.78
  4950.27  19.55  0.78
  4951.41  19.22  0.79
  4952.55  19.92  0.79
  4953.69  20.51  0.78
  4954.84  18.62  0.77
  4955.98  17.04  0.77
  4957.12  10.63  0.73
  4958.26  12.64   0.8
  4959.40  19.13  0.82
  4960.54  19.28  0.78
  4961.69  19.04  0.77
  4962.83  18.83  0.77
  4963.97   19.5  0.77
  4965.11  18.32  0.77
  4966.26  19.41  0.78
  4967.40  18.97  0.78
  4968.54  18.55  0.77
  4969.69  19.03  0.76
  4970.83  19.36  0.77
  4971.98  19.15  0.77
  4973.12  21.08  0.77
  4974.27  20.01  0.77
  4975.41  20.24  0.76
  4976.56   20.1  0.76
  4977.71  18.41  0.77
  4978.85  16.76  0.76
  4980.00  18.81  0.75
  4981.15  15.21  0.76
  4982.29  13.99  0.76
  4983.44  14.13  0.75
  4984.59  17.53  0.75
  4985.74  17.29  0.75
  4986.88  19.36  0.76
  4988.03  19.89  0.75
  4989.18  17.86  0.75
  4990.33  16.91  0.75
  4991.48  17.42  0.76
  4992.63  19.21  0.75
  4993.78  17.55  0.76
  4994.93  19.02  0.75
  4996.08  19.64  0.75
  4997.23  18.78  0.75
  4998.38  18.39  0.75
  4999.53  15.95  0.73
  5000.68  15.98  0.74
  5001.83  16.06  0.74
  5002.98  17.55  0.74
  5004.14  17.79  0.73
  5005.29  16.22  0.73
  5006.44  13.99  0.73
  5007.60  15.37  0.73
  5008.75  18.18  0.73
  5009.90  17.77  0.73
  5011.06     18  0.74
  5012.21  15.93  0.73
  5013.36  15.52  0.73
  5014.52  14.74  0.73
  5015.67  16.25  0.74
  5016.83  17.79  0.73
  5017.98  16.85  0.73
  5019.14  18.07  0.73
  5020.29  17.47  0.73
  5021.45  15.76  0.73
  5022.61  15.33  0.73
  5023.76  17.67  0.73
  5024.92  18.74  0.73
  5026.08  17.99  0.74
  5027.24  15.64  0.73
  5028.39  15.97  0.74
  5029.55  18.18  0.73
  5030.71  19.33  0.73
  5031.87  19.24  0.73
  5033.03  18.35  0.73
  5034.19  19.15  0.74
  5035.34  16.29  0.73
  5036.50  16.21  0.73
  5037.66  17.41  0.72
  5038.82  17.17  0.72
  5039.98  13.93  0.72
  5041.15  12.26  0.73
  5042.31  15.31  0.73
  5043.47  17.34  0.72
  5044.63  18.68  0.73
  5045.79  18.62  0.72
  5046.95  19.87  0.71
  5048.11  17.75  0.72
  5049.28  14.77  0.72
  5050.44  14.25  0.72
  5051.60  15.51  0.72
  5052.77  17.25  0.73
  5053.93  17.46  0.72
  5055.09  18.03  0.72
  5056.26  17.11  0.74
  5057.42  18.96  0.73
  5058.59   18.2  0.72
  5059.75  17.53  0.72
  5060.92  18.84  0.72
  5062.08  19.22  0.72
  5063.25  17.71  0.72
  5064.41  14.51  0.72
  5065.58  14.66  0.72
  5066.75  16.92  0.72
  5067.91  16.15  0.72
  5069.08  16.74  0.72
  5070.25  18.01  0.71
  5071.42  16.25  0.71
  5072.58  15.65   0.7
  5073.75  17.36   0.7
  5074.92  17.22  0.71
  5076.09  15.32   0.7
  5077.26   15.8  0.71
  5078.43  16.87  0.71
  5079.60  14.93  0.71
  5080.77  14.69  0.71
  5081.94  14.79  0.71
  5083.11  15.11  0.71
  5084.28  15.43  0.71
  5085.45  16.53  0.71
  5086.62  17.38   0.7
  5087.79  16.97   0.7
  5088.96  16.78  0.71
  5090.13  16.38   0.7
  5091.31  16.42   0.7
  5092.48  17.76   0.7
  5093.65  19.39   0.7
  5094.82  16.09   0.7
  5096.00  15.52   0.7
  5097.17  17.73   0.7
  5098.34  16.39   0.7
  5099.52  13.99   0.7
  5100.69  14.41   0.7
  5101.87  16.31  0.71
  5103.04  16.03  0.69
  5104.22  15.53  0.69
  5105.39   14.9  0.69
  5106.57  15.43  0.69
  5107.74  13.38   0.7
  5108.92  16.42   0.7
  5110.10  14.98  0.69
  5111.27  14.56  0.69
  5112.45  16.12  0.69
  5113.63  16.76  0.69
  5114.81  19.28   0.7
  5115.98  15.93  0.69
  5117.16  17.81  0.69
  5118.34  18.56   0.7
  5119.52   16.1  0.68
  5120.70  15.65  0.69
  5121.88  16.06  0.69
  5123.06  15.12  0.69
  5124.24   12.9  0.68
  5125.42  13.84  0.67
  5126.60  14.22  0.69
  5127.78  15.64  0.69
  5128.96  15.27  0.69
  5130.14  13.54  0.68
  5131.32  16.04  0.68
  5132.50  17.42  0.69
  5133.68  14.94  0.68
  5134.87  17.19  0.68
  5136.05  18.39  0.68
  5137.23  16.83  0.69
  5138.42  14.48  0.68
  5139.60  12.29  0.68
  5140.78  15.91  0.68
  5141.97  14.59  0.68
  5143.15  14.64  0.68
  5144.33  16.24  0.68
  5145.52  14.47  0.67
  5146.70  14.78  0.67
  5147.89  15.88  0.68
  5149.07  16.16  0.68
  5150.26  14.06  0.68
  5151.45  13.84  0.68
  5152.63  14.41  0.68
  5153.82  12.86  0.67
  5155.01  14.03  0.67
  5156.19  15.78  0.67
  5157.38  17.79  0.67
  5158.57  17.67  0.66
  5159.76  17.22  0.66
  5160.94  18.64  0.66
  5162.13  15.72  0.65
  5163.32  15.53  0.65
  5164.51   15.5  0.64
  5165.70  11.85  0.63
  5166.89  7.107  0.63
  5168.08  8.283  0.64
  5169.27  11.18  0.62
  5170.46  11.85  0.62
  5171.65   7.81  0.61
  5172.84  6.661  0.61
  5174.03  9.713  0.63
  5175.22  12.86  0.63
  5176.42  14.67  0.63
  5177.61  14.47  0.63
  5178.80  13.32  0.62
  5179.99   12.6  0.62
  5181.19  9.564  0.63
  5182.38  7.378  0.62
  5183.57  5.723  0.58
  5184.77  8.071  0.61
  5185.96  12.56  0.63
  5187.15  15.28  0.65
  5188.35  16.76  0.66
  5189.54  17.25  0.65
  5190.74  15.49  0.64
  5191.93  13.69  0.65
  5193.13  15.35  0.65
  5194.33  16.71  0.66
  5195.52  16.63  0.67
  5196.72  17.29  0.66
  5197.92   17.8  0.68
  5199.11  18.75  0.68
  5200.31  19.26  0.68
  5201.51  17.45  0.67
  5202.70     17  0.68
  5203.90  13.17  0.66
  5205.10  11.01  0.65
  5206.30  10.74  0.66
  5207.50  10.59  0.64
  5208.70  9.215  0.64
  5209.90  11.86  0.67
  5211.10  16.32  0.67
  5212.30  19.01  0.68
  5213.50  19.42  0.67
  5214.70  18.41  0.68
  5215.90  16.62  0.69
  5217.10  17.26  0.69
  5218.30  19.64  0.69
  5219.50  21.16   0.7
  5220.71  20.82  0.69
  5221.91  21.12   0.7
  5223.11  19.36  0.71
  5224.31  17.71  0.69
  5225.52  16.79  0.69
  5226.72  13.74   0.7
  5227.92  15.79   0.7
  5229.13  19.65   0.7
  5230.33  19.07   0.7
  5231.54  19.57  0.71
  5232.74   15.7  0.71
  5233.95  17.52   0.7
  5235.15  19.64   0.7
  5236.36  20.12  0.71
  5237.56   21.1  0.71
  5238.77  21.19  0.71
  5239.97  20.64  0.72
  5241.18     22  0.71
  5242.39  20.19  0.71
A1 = -1.7 angstrom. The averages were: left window 17.3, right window 13.7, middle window 15.9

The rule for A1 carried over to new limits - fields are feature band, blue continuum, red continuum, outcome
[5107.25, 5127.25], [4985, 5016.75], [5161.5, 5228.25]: -0.2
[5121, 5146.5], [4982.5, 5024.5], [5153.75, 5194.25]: -2.3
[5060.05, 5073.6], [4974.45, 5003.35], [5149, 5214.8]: -0.6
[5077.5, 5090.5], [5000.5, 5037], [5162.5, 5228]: 0.0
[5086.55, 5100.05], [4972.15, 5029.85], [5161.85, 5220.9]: -0.8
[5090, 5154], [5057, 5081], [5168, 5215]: -1.1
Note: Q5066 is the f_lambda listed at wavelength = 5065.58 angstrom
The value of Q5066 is 14.66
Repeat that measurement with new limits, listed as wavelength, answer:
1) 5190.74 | 15.49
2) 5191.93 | 13.69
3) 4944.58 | 20.17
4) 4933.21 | 17.46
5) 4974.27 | 20.01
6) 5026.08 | 17.99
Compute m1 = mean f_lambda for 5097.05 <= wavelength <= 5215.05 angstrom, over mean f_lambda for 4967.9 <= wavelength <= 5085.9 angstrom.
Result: 0.9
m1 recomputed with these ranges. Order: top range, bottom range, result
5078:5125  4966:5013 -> 0.90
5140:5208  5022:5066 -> 0.81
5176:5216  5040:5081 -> 0.86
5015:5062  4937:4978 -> 0.92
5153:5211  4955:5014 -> 0.77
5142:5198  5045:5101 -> 0.82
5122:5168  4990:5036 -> 0.87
